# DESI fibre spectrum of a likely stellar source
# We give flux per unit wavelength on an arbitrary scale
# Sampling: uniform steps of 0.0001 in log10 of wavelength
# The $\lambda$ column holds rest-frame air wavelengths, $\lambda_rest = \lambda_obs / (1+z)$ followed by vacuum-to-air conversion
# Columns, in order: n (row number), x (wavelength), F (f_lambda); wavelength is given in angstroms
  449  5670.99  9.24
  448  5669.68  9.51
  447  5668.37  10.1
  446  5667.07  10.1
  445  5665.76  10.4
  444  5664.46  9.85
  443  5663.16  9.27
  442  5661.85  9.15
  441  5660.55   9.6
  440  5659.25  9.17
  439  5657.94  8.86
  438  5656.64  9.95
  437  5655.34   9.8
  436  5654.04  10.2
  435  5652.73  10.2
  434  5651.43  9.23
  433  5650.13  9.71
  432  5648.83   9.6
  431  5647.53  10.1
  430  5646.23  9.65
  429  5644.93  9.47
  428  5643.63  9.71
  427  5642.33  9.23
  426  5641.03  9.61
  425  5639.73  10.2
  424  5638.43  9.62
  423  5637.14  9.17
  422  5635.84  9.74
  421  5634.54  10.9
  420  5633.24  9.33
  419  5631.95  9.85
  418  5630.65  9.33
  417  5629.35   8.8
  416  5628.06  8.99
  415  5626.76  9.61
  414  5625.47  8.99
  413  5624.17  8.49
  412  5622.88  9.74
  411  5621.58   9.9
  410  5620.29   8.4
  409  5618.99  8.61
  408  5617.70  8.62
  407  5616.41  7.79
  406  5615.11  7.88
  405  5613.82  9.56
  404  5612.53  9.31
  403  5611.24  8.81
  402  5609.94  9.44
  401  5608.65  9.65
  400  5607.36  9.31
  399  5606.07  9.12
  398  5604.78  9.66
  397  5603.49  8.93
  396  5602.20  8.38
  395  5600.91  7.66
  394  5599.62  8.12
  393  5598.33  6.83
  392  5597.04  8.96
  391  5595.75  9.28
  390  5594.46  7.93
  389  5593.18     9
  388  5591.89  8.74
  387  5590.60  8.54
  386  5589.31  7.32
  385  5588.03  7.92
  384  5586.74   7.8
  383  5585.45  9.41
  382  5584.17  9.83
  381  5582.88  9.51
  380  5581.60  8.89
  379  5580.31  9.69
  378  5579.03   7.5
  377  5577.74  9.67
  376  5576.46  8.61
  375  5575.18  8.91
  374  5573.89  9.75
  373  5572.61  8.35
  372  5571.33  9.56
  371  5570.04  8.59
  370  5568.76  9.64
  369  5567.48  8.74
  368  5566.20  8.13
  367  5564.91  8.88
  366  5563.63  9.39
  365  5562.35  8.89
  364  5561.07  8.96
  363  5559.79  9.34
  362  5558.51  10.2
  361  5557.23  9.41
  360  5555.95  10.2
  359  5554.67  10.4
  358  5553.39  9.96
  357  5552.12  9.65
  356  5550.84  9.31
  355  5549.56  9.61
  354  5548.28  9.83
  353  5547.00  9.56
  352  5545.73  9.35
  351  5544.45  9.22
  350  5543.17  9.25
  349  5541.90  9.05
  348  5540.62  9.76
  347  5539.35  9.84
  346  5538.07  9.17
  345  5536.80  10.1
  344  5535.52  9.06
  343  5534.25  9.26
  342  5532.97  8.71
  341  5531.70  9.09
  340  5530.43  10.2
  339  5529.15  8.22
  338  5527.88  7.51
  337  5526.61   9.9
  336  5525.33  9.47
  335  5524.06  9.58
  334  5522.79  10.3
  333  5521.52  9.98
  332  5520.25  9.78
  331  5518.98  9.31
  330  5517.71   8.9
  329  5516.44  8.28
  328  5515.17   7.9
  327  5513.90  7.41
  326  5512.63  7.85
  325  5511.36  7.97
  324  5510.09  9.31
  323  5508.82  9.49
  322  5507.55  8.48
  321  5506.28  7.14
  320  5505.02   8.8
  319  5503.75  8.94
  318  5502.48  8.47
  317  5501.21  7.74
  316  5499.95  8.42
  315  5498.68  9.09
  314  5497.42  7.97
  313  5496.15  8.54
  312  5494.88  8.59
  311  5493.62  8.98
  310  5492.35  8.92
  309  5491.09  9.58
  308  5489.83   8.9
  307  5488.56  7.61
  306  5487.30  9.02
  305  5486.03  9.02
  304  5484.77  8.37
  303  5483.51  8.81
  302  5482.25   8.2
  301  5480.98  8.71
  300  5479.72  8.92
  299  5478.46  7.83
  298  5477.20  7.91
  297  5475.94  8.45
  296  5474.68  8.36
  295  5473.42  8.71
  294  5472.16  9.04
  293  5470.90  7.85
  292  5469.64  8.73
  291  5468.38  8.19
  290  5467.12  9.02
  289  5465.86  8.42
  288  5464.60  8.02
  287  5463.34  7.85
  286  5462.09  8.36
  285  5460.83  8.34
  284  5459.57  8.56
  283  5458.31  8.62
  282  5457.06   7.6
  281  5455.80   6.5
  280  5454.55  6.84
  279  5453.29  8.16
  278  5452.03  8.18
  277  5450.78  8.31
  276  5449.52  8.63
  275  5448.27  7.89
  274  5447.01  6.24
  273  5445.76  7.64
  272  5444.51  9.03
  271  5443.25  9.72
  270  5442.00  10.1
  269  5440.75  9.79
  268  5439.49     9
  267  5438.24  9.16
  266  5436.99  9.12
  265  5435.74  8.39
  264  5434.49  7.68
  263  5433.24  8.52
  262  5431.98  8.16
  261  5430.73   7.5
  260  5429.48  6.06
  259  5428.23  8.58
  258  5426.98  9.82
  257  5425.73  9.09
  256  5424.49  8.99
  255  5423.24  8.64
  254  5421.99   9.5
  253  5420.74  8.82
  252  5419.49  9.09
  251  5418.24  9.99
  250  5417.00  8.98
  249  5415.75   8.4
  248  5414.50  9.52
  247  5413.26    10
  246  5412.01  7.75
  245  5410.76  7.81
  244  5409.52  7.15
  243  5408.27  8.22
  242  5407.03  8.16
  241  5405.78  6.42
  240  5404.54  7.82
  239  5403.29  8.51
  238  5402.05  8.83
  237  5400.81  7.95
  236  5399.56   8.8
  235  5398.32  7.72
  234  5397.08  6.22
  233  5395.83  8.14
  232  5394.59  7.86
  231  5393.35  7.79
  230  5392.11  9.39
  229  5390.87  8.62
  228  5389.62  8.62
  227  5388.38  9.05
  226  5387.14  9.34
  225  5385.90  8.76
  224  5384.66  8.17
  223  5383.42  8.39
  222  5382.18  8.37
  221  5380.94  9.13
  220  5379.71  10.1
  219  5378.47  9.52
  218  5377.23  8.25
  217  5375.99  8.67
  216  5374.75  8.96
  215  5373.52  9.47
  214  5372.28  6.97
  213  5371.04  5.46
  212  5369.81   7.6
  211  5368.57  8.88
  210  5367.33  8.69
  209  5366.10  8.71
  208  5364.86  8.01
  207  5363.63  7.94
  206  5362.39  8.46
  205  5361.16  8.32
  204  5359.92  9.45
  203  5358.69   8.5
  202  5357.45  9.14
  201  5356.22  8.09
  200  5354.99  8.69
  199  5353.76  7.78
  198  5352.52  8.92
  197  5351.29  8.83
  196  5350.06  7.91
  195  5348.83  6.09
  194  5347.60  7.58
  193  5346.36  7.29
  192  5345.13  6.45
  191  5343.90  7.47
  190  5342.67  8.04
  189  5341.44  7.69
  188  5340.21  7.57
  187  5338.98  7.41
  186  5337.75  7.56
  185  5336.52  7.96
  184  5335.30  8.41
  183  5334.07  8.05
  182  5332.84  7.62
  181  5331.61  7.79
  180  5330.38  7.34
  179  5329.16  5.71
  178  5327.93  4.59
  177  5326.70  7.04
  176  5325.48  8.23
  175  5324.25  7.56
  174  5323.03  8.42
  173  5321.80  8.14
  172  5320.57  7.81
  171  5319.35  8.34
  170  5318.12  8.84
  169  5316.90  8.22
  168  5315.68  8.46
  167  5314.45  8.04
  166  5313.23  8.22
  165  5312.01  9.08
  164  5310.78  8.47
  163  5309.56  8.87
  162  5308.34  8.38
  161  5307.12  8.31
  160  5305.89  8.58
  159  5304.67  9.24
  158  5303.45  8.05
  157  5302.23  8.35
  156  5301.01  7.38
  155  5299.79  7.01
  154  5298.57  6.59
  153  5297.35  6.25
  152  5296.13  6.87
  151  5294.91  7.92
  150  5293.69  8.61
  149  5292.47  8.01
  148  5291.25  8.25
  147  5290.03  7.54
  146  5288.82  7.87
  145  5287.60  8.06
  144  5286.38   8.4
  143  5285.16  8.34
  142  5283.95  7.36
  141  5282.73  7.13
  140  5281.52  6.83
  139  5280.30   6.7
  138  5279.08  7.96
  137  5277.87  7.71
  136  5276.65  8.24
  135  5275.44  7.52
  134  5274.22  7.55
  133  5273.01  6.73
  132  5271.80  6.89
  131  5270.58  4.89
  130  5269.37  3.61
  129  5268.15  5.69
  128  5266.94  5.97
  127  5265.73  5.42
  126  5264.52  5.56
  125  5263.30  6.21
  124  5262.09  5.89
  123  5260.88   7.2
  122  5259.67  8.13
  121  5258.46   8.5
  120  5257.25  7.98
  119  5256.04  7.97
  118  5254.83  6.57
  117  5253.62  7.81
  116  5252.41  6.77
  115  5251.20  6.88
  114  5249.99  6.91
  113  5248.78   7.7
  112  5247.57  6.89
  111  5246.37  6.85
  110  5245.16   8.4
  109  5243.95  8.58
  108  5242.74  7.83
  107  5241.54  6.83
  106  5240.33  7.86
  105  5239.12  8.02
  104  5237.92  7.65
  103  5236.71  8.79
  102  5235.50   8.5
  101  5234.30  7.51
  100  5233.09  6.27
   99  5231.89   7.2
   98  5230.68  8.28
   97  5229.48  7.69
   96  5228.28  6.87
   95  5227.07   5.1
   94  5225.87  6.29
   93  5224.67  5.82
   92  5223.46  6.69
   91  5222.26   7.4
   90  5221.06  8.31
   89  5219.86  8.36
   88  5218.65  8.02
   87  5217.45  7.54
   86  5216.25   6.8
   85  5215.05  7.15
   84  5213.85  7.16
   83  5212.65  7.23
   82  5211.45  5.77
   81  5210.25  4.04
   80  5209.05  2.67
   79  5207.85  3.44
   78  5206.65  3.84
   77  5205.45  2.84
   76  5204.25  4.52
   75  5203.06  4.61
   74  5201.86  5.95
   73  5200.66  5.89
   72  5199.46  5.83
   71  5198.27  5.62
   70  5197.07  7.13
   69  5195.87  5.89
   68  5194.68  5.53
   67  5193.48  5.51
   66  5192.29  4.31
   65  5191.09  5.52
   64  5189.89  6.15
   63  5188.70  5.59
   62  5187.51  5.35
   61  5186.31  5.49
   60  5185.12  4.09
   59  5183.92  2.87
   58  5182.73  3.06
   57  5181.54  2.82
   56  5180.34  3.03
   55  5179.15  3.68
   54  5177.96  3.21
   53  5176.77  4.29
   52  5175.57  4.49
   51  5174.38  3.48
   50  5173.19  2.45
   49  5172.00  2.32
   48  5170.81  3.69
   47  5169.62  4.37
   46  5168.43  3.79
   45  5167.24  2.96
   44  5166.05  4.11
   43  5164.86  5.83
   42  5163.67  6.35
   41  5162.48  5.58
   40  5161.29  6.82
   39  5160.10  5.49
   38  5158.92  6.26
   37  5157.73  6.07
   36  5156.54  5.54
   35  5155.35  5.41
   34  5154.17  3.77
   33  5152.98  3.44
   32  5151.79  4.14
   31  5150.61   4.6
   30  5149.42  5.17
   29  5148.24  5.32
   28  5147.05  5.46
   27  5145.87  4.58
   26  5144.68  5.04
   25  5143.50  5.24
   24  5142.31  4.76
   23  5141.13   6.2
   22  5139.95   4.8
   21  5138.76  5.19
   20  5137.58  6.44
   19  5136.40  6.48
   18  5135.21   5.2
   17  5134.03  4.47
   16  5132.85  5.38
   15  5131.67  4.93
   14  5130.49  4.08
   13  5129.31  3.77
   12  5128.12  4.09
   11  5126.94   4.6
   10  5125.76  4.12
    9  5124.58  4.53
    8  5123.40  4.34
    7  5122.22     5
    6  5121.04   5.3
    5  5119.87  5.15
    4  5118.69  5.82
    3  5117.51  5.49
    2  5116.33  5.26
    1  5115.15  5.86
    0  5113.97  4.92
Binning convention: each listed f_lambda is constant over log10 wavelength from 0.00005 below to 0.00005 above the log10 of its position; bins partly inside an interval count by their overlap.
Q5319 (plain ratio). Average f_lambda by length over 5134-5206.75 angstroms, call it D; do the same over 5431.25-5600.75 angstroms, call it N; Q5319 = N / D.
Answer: 1.82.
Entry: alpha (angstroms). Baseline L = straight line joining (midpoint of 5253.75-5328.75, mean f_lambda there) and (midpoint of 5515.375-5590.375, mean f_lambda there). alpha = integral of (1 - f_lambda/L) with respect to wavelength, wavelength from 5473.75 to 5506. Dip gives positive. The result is 0.88 angstroms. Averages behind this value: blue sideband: 7.48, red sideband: 9.21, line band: 8.55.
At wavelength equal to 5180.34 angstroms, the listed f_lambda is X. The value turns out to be 3.03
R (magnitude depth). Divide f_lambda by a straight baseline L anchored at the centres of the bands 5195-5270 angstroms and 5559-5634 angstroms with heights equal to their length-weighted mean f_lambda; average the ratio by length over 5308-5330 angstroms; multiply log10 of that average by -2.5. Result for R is -0.108 mag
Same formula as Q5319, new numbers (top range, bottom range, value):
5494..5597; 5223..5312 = 1.23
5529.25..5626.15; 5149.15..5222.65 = 1.80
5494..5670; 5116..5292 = 1.55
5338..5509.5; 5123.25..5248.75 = 1.52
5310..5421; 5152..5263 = 1.39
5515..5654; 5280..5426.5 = 1.13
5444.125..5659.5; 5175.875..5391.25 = 1.24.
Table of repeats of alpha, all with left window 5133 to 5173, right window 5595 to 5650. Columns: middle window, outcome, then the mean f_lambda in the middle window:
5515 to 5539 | -2.7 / 9.23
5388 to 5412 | -2.9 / 8.04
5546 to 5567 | -2.2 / 9.47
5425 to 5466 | -3.9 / 8.3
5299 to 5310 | -3.3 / 8.21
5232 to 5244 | -4.2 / 7.72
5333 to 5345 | -2.0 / 7.74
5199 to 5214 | 1.7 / 4.83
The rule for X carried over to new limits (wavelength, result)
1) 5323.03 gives 8.42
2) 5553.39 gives 9.96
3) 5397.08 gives 6.22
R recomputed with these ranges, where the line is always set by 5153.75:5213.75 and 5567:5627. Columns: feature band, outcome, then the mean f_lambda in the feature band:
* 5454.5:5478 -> -0.095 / 8.21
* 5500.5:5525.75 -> -0.098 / 8.75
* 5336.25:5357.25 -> -0.218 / 7.75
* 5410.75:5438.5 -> -0.218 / 8.69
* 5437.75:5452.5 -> -0.182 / 8.64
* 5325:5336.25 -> -0.168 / 7.21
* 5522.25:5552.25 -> -0.140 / 9.37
